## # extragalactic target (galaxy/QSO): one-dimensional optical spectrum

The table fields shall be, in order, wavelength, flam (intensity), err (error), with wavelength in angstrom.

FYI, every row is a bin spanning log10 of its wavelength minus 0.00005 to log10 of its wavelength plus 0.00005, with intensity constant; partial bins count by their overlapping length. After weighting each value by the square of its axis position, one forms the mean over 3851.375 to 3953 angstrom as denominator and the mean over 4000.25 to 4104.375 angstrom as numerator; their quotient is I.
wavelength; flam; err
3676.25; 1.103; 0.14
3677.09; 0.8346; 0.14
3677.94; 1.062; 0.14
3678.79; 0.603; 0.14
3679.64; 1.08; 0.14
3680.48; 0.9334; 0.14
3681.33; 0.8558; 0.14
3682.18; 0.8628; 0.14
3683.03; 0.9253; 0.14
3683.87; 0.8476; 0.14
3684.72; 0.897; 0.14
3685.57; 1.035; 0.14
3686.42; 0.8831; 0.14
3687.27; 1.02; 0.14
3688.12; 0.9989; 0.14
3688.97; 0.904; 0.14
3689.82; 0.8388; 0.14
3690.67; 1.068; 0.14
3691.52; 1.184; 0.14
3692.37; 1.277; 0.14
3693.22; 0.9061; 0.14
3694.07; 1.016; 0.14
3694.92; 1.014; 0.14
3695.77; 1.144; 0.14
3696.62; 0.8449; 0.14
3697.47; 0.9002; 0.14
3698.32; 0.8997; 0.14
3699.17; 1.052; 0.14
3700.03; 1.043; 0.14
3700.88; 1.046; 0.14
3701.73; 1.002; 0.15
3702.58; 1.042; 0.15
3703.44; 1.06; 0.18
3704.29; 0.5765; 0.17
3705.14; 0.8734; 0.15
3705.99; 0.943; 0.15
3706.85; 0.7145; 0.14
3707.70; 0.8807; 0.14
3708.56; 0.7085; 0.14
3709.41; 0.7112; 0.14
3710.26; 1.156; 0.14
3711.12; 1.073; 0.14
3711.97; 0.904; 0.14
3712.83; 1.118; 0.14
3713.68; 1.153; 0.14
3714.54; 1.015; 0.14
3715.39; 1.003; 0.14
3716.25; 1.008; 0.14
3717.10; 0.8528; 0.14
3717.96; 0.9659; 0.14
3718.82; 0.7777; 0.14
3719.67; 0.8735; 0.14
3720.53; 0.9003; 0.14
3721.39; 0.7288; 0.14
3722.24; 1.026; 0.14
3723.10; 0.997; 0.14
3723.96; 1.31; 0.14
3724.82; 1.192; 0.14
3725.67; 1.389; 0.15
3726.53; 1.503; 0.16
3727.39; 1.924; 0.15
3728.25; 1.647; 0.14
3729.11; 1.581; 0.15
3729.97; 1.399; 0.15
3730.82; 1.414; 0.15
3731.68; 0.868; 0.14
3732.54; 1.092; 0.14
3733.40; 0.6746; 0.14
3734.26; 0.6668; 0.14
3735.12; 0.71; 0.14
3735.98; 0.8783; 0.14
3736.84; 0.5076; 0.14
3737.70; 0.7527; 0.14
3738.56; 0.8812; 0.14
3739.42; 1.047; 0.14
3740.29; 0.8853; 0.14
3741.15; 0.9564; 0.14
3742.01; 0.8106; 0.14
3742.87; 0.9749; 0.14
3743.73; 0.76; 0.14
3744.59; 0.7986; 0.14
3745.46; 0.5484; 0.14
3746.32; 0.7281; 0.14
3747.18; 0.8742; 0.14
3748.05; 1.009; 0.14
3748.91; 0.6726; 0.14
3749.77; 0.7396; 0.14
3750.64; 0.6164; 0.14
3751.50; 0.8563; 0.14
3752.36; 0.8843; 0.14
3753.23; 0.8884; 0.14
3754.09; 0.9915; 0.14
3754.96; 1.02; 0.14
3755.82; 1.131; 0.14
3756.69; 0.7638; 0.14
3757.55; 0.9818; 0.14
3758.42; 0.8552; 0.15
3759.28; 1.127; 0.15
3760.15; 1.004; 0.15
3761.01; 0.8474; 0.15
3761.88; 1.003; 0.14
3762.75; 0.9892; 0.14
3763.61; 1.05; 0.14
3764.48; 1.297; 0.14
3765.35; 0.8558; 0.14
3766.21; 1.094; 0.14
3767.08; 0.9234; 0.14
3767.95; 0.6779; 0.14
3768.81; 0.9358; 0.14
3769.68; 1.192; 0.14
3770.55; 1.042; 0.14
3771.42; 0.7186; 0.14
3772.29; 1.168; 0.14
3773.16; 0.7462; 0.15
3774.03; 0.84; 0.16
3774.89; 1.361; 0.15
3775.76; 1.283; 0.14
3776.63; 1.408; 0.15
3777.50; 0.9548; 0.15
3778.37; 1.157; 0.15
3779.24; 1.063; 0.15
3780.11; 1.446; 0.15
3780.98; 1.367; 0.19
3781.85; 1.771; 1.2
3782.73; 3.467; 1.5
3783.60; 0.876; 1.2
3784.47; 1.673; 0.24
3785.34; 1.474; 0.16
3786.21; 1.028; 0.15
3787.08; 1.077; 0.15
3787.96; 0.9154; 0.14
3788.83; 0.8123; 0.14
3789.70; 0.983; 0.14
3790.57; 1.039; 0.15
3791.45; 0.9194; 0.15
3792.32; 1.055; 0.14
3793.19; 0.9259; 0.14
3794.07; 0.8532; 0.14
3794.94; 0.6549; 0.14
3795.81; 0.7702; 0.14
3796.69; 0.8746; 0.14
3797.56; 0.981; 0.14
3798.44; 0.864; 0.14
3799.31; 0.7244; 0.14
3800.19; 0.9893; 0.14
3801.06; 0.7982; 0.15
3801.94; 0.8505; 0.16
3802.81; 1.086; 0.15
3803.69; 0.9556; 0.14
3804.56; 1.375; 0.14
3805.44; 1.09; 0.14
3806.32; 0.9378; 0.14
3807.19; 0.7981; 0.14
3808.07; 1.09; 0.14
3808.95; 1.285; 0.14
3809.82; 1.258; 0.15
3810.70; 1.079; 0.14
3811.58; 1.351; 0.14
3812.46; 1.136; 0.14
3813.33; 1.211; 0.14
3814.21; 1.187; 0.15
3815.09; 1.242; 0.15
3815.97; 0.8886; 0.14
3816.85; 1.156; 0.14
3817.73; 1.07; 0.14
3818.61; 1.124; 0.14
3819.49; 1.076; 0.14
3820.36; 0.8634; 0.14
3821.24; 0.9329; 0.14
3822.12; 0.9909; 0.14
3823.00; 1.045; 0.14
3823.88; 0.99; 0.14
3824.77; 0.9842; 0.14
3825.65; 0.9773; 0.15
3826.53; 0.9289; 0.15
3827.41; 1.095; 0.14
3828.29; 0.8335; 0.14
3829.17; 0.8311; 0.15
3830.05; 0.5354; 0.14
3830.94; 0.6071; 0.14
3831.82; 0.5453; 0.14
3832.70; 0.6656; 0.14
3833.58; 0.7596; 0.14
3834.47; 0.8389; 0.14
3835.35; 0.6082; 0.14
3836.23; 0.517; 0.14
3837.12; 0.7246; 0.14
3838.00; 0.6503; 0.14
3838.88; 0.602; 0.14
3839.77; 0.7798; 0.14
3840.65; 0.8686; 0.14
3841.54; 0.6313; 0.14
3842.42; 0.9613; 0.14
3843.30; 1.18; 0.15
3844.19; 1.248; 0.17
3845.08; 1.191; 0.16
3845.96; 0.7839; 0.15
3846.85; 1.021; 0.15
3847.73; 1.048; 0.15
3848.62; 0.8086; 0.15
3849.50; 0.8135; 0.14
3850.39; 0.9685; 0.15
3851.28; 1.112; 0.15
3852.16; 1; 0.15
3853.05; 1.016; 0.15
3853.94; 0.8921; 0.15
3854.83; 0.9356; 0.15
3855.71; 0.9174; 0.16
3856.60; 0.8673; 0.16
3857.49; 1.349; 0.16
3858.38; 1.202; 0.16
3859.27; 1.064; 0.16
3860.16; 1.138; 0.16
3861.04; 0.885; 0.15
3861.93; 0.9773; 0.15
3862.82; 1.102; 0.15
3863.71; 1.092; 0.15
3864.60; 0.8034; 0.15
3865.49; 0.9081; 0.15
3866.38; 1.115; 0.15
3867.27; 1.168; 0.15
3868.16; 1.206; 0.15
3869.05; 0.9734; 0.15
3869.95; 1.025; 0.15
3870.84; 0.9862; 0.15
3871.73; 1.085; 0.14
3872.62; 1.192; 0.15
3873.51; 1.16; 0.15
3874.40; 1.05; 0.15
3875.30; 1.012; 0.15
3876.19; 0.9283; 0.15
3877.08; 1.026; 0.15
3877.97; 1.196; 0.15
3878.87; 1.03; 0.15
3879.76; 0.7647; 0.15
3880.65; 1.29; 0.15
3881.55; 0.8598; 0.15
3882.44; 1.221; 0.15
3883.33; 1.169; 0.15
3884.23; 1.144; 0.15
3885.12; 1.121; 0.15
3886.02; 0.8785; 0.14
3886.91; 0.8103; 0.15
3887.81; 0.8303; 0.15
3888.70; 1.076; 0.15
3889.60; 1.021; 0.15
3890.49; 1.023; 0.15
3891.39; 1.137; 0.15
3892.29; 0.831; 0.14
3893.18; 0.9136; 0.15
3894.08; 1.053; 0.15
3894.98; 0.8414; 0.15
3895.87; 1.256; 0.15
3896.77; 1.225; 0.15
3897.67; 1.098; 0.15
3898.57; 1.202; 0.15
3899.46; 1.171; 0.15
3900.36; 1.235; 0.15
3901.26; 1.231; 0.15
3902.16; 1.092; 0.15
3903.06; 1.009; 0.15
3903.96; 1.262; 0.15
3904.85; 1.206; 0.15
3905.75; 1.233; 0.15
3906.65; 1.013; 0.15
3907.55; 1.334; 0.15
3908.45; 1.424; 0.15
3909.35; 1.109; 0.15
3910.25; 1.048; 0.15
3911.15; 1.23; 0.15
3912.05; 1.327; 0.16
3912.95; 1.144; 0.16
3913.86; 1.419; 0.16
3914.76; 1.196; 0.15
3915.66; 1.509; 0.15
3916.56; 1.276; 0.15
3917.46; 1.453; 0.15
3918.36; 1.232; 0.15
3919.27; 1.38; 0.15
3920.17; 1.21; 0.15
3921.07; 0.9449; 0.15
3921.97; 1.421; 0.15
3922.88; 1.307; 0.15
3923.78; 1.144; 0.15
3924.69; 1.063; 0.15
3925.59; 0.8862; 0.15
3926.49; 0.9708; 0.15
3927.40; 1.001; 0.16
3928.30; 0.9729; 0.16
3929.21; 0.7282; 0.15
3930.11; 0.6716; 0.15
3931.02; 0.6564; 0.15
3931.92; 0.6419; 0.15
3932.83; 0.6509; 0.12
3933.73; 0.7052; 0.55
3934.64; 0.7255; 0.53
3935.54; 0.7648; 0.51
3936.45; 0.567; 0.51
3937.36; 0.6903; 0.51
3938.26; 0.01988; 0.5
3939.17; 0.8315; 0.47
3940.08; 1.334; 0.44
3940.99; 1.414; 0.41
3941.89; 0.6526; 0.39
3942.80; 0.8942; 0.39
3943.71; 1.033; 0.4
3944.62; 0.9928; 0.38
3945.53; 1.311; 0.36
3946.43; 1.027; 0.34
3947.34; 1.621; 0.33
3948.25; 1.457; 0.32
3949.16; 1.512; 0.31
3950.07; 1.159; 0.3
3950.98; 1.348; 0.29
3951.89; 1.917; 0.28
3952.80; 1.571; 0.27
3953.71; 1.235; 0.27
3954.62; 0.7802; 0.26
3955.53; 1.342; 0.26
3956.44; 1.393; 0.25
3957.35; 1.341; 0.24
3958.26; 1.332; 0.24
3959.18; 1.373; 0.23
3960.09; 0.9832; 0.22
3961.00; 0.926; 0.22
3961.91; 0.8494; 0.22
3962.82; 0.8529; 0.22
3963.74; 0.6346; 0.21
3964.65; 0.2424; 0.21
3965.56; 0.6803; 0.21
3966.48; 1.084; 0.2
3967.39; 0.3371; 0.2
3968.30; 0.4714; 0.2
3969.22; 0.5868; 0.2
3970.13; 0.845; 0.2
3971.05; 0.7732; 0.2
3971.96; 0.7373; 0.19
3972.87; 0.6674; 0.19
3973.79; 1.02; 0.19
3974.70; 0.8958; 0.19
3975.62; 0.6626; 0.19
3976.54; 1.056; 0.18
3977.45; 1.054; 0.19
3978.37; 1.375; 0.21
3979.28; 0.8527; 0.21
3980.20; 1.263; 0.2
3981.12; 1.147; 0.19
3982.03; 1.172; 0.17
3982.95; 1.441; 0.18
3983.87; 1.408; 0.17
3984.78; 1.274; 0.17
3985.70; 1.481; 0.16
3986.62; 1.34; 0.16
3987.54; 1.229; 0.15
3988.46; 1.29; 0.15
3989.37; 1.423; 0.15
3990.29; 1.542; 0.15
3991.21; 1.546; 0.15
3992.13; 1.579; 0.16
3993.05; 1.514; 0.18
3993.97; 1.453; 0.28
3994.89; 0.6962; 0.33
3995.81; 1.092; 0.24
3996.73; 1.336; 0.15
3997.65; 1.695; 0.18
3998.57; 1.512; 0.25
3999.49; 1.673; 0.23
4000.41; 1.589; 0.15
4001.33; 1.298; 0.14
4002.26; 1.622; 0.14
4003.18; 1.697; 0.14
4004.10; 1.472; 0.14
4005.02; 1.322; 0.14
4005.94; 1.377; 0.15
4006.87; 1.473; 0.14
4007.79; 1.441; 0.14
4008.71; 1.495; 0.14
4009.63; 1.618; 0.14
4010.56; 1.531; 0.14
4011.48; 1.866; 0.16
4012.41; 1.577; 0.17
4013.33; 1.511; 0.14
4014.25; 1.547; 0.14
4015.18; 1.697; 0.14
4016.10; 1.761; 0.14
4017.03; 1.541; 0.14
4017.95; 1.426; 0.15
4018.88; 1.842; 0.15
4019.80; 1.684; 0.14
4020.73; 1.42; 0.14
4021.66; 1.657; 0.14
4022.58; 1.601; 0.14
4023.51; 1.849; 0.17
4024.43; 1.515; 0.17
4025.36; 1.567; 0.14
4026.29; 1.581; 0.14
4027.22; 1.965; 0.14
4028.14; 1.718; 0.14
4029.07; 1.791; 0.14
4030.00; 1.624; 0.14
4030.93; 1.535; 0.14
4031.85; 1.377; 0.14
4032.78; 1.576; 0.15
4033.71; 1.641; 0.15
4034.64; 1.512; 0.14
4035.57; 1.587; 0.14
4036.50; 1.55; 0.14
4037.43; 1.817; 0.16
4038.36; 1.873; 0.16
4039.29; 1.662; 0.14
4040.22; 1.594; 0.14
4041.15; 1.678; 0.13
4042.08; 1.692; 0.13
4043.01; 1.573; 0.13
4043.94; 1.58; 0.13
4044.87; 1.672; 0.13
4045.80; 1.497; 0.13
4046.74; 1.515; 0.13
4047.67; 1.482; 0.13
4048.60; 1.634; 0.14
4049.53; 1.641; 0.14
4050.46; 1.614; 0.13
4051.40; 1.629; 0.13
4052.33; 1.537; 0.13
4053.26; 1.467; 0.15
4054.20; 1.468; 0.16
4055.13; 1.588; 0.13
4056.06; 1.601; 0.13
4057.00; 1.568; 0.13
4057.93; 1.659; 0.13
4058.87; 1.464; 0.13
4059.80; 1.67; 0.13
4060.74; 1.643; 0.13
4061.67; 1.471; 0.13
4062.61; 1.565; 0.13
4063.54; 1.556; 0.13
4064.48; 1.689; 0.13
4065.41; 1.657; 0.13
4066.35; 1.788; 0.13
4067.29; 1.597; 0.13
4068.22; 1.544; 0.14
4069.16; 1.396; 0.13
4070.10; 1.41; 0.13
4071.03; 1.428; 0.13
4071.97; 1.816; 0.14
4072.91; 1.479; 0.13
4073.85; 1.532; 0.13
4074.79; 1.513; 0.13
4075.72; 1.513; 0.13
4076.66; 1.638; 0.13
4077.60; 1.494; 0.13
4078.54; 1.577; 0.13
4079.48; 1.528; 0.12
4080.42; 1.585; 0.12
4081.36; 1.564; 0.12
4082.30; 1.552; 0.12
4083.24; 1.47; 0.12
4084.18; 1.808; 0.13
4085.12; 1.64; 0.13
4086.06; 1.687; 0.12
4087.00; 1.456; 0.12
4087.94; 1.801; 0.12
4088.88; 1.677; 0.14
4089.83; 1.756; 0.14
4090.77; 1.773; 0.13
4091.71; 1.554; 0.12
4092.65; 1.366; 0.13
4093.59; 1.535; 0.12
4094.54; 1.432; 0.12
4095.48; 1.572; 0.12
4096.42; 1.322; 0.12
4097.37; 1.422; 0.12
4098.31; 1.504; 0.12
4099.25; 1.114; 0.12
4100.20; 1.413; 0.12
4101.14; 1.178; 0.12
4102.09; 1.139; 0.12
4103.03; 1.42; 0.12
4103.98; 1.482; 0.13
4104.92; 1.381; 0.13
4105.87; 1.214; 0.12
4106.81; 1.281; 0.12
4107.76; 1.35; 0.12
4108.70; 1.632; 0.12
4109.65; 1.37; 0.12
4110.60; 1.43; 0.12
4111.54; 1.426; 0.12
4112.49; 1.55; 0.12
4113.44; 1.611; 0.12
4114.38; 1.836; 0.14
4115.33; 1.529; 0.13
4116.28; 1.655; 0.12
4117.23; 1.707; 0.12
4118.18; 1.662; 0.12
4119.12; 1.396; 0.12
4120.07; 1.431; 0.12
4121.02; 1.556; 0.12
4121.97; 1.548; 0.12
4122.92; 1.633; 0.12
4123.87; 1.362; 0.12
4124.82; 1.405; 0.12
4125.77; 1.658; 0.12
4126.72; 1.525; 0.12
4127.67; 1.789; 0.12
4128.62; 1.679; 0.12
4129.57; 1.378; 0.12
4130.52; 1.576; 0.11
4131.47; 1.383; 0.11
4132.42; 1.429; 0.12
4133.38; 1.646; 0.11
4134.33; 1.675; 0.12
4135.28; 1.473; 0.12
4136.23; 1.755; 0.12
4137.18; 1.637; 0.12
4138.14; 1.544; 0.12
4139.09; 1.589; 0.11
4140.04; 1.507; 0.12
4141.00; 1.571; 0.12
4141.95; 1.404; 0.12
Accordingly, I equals 1.57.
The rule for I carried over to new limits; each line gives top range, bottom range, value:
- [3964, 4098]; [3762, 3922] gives 1.53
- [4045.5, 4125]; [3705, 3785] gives 1.76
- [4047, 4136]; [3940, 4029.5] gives 1.25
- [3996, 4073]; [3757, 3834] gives 1.72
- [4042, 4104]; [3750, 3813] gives 1.69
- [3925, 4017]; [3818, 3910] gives 1.23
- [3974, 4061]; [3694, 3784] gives 1.70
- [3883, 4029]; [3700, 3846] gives 1.33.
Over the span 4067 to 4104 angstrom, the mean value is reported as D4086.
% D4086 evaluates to 1.52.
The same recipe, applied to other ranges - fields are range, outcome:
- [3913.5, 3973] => 1.01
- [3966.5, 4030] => 1.36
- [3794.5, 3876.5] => 0.967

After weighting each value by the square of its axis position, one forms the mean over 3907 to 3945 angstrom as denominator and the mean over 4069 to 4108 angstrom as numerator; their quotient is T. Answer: 1.6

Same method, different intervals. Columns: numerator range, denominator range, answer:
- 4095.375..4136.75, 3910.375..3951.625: 1.54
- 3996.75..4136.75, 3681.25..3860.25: 1.83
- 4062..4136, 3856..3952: 1.57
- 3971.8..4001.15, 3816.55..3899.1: 1.38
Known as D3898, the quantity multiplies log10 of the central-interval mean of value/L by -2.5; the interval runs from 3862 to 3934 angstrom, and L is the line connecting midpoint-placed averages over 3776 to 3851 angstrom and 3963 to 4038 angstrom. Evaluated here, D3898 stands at 0.081 mag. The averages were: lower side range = 1.01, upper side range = 1.35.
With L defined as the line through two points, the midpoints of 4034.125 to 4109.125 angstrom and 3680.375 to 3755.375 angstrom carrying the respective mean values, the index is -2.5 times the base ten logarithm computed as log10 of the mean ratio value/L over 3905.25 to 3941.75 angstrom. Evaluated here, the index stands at 0.244 mag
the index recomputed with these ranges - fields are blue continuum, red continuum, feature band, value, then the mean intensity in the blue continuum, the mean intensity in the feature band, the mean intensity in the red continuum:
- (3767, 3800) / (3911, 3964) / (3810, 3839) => 0.199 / 1.11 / 0.917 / 1.09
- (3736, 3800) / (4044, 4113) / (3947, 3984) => 0.256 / 1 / 1.05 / 1.53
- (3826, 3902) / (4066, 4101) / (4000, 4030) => -0.168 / 0.976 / 1.6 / 1.54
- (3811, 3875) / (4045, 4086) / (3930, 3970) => 0.281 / 0.966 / 0.97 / 1.57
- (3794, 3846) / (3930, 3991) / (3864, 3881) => -0.085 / 0.934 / 1.05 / 1.03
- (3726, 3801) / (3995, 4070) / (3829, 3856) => 0.380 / 1.03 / 0.841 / 1.58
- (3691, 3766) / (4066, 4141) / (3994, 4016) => -0.080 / 0.974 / 1.49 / 1.53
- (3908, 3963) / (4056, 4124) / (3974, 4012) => -0.081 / 1.1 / 1.36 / 1.53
